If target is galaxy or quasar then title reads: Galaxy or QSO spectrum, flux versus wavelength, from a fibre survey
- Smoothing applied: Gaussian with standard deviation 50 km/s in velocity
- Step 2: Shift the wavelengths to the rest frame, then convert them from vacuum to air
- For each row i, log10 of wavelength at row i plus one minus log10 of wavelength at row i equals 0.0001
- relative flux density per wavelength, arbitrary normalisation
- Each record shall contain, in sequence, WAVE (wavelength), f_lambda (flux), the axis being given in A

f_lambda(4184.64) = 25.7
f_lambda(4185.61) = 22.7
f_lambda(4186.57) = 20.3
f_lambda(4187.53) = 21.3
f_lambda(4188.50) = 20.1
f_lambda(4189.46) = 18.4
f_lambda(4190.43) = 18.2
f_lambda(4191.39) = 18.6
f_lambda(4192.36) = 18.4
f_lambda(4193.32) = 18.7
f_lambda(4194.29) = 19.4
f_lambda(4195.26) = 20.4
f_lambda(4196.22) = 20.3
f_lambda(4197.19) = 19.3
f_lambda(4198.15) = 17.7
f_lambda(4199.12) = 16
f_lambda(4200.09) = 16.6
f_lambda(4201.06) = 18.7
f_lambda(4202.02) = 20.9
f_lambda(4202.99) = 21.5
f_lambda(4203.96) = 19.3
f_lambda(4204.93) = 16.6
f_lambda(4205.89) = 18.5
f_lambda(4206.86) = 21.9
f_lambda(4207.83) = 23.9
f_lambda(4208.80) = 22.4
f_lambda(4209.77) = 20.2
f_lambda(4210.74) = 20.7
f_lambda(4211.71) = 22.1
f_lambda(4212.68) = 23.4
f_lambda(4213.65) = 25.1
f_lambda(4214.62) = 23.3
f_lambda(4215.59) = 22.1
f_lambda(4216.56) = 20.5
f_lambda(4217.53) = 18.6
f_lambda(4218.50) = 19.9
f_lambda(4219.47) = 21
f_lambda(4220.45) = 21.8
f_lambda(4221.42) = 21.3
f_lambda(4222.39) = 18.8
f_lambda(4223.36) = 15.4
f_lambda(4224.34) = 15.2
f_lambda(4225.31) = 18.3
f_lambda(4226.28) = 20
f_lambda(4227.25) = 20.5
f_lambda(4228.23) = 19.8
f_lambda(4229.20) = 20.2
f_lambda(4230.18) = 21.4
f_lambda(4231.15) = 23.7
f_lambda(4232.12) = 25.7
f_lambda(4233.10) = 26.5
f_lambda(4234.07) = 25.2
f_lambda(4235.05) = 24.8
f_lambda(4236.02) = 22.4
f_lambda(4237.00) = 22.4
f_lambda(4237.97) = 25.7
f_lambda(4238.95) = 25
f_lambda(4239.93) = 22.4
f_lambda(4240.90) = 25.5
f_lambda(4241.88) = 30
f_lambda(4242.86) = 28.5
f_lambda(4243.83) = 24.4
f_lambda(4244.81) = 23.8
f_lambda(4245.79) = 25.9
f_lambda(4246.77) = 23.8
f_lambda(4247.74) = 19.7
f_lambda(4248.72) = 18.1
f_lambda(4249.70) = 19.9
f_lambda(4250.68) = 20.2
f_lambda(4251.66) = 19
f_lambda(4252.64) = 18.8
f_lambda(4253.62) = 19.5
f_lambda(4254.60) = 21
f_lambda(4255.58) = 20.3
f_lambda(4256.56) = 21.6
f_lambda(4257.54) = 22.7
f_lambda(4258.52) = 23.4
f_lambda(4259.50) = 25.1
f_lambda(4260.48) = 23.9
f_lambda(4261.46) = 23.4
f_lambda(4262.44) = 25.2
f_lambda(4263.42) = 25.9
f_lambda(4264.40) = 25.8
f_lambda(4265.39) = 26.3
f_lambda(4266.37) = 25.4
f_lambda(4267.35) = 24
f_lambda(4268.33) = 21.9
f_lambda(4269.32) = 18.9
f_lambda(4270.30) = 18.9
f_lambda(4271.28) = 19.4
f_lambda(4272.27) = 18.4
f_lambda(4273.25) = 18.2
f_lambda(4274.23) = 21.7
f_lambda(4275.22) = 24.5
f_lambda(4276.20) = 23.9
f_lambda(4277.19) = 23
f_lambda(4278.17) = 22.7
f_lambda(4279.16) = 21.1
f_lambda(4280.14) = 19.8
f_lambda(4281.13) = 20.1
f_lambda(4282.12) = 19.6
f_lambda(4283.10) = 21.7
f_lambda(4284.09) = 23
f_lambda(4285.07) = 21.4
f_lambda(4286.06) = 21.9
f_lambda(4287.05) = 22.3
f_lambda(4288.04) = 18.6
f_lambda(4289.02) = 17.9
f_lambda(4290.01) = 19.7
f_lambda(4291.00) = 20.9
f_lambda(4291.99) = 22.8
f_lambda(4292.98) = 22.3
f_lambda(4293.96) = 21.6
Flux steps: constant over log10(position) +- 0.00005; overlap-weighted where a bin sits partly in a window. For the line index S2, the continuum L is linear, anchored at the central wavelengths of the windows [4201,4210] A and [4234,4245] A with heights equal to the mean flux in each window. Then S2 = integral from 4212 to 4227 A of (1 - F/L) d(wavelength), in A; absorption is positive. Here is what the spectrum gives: 1.3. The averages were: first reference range 20.5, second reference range 25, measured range 20.3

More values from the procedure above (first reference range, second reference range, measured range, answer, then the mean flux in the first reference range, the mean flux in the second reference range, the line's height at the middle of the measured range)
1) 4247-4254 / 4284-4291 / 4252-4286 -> -3.5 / 19.5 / 20.6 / 20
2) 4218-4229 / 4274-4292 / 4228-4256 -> -4.2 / 19.3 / 21.3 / 19.9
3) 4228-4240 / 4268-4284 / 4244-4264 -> 0.2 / 23.6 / 20.9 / 22.3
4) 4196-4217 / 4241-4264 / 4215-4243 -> -0.5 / 20.5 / 22.8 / 21.6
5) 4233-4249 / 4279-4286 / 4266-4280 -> 0.2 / 24.4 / 21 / 21.8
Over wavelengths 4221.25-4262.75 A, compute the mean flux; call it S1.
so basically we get 22.3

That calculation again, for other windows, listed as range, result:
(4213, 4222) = 21.5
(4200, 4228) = 20.3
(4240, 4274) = 22.5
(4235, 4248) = 24.7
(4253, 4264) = 22.9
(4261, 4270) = 24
